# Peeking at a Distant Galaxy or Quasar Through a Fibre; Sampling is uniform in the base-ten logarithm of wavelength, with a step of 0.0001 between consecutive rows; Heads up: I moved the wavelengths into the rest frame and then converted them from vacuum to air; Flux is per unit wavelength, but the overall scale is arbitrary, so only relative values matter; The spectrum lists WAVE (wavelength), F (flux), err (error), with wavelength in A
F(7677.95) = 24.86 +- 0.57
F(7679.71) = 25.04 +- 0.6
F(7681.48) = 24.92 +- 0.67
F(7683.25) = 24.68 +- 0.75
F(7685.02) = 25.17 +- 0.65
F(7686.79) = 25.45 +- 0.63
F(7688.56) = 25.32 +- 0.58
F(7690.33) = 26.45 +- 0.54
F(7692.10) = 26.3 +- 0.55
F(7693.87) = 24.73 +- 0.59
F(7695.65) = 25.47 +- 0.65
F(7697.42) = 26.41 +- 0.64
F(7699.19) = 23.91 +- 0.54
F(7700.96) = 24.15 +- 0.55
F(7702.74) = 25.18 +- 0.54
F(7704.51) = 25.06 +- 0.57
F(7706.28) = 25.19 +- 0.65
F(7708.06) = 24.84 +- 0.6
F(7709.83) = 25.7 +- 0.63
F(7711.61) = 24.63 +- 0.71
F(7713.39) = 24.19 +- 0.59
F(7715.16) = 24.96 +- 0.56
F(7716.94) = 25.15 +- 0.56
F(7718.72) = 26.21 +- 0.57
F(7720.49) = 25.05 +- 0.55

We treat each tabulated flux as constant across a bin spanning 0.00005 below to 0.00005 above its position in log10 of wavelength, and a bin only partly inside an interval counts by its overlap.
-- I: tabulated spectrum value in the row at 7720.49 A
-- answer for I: 25.05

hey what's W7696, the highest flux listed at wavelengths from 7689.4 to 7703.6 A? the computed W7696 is 26.45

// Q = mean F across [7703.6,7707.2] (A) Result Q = 25.1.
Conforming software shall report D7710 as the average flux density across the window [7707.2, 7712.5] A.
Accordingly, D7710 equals 25.1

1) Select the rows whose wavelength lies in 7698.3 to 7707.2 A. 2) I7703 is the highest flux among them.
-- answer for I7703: 25.19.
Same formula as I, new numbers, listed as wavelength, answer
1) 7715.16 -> 24.96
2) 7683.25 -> 24.68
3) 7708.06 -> 24.84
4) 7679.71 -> 25.04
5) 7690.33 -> 26.45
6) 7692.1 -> 26.3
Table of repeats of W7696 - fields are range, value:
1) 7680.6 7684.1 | 24.92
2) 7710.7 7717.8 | 25.15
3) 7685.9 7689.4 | 25.45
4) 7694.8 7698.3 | 26.41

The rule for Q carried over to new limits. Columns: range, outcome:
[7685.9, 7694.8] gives 25.6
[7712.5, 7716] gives 24.6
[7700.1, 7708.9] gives 24.9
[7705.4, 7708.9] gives 25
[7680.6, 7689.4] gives 25.1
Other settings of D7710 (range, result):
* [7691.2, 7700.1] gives 25.4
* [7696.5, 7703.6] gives 24.9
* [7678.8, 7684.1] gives 24.9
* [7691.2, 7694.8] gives 25.5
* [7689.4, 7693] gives 26.4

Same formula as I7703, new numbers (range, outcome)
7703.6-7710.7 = 25.7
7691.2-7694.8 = 26.3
